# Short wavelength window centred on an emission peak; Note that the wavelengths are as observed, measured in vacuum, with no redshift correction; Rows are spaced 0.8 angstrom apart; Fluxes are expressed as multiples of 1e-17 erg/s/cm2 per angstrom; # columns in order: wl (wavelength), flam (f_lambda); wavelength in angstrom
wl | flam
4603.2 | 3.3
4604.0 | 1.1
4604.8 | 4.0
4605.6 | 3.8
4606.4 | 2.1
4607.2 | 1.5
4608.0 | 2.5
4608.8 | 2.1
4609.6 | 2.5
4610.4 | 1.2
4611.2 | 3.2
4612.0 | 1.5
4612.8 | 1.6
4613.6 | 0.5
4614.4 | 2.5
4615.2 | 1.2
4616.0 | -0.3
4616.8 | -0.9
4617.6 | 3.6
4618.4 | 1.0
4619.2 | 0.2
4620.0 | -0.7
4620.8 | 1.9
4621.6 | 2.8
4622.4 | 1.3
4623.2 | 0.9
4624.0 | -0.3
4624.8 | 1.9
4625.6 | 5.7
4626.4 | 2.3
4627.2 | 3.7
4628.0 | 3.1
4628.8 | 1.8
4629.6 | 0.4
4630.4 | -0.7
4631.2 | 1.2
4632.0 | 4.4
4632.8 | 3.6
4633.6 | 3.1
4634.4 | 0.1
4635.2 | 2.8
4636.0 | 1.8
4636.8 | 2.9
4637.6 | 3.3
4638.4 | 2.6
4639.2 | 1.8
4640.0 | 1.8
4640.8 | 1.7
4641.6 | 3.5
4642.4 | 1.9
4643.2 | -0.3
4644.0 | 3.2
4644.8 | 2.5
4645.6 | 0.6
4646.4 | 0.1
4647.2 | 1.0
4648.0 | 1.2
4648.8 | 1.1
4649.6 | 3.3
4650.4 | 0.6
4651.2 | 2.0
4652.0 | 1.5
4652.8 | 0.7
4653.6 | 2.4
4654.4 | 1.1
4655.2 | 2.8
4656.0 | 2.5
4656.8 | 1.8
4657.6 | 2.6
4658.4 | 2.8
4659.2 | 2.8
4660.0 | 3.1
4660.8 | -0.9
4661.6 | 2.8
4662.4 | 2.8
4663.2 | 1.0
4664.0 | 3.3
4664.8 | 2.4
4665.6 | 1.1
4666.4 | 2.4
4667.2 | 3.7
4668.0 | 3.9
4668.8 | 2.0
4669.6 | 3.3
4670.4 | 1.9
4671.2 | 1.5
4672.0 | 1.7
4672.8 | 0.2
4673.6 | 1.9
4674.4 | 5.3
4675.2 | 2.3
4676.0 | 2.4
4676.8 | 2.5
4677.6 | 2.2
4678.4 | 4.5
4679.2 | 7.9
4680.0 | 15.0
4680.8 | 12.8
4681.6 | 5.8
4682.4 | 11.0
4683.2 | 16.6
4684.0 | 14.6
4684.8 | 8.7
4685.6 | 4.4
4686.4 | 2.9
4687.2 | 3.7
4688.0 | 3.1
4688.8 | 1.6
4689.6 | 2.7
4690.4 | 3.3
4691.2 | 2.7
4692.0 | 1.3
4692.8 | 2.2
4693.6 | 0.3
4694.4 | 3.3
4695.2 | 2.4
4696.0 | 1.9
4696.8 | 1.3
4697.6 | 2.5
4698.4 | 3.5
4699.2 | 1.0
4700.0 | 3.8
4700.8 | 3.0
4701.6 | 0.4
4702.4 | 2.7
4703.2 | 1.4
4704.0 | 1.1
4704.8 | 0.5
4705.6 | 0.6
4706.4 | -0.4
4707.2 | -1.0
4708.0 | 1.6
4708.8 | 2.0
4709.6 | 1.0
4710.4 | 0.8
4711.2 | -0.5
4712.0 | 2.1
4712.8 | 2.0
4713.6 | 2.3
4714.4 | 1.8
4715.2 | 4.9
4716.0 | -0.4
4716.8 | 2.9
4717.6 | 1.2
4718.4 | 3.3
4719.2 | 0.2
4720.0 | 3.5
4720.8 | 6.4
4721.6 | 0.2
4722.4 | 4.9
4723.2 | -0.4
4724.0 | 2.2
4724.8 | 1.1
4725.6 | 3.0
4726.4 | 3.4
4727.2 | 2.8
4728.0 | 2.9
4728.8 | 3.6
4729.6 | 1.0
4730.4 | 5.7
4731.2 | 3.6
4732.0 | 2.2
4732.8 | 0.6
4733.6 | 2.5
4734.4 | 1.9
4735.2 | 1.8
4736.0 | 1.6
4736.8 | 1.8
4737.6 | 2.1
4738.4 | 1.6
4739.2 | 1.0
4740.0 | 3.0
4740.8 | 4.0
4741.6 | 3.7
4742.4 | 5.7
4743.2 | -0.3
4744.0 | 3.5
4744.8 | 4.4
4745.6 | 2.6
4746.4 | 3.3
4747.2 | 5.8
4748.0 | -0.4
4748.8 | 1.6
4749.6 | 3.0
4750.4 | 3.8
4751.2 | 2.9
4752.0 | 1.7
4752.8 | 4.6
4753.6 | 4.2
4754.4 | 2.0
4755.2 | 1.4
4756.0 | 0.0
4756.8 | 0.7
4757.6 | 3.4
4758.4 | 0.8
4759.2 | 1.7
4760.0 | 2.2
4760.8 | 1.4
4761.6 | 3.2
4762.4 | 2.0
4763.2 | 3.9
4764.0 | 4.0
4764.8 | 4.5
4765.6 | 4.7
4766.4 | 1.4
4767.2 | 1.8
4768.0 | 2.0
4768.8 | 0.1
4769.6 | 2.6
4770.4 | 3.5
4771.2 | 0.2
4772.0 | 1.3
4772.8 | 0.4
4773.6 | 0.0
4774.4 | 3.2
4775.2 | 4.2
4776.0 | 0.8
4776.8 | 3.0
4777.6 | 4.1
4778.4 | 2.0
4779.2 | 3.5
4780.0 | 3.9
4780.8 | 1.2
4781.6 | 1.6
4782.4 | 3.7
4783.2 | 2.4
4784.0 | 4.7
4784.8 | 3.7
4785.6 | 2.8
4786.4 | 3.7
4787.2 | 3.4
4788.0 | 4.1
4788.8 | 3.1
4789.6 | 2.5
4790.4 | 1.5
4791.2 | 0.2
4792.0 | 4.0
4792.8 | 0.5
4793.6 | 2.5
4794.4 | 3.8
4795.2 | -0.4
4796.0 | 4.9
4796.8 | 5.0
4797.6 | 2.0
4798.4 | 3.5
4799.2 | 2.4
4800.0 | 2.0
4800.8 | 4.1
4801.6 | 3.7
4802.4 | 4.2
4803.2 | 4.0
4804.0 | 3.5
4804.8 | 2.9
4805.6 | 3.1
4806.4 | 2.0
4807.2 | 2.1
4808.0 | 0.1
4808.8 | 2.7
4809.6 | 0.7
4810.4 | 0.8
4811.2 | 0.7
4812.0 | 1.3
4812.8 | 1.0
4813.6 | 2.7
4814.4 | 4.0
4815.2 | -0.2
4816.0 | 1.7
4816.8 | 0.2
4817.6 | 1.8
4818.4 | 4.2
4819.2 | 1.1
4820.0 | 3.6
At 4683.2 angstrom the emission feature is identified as [O II] 3727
